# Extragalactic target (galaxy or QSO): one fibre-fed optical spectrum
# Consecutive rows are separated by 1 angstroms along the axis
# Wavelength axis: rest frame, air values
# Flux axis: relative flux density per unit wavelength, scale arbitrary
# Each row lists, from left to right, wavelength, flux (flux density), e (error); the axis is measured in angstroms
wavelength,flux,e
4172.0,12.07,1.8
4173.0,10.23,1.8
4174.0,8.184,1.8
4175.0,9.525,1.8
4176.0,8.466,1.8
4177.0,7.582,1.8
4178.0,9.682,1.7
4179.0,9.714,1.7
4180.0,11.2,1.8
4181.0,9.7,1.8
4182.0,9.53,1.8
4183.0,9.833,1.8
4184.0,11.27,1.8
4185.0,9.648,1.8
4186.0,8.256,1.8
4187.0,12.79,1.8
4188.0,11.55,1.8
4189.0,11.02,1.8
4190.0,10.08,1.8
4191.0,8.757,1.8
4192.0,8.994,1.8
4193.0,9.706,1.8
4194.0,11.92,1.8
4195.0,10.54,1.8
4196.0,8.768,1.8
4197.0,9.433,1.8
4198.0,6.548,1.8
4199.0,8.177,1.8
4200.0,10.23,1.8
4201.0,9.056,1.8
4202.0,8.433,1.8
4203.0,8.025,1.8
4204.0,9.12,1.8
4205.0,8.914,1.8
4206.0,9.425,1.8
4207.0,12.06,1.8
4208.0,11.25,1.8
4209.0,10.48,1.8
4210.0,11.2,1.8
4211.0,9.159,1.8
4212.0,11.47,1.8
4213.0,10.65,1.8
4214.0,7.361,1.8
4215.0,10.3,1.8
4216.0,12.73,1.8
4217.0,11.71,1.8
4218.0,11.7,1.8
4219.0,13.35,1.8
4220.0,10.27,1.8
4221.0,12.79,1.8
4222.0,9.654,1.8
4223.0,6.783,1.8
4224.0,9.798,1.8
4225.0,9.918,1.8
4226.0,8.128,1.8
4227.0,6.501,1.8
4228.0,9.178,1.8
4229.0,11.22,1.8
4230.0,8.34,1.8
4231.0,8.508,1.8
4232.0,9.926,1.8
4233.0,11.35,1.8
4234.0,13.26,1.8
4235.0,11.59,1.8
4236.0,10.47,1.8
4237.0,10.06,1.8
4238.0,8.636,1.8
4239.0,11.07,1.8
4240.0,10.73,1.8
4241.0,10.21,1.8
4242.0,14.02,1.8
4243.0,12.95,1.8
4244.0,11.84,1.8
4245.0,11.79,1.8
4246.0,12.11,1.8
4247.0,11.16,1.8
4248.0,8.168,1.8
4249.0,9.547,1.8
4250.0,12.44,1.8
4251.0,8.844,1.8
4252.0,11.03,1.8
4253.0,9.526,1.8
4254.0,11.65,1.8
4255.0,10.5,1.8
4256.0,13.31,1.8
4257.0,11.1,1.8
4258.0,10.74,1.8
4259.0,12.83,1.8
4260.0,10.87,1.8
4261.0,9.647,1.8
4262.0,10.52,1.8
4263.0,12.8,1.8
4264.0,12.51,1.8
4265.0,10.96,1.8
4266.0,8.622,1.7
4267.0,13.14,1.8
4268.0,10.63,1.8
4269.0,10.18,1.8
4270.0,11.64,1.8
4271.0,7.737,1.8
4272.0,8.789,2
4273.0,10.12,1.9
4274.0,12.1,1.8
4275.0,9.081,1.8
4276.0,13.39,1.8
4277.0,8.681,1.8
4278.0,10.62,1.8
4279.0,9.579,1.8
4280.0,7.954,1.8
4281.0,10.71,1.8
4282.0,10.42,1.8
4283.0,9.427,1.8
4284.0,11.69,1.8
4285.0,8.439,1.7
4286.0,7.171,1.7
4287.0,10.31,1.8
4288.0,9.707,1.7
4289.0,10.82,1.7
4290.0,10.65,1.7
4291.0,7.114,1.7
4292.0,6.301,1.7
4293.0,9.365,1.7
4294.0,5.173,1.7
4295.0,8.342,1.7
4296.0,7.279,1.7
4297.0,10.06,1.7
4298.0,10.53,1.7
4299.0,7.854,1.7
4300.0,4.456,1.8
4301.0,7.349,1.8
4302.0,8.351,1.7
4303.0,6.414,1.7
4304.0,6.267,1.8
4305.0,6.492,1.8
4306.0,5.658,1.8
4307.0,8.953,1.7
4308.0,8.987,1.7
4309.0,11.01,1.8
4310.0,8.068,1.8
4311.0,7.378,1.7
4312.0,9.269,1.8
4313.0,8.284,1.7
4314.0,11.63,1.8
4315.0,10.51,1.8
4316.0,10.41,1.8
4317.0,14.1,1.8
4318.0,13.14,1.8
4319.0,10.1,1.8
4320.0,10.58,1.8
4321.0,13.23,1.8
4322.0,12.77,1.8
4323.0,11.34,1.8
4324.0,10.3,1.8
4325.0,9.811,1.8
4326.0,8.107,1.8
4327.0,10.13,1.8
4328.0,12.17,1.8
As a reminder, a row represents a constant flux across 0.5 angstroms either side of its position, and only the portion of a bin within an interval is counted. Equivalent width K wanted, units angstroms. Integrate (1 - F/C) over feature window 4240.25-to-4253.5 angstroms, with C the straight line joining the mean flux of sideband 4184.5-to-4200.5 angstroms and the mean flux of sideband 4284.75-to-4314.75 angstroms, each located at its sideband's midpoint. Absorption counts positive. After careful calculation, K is -3.0 angstroms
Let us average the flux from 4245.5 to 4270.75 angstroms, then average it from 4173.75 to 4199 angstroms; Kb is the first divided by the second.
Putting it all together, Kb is 1.1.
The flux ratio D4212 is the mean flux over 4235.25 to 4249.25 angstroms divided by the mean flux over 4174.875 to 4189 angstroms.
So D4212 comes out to 1.10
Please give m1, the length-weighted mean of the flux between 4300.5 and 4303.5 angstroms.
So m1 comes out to 7.37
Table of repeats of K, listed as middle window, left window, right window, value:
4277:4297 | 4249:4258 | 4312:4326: 3.6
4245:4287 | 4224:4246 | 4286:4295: -4.9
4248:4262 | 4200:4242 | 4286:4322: -1.6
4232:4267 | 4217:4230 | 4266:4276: -3.0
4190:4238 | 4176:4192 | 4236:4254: 2.2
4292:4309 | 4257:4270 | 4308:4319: 4.6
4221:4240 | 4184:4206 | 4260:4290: 0.2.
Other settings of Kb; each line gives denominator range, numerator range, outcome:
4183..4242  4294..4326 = 0.92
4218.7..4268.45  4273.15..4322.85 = 0.87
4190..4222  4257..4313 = 0.93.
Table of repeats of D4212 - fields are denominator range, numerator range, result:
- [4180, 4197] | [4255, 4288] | 1.03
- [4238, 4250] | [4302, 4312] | 0.70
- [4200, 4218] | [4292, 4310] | 0.77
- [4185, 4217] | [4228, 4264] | 1.10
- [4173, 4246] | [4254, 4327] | 0.97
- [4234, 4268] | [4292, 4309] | 0.69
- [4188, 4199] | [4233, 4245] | 1.18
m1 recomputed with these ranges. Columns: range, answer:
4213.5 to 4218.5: 10.8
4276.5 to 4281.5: 9.51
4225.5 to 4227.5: 7.31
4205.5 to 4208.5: 10.9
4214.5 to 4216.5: 11.5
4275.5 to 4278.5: 10.9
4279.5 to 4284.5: 10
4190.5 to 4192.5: 8.88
